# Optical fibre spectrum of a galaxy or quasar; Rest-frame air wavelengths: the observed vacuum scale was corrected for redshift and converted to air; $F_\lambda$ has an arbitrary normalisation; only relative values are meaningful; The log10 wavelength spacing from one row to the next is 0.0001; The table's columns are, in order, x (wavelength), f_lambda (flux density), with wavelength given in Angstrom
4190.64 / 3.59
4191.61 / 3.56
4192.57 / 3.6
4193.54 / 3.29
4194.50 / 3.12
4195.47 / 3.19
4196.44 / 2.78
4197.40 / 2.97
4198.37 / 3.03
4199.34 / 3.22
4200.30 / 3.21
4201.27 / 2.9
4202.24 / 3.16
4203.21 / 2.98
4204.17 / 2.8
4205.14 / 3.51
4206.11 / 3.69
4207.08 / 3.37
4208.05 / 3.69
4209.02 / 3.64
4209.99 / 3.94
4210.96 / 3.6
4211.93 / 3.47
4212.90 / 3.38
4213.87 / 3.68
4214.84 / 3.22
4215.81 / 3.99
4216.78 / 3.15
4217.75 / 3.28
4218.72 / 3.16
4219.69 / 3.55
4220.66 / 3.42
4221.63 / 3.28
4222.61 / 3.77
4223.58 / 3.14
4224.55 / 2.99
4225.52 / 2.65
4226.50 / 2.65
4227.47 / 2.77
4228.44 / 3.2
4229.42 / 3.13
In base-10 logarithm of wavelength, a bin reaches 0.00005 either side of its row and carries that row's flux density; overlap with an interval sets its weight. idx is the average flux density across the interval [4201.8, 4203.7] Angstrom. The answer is 3.08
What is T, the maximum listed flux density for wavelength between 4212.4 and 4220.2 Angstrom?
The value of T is 3.99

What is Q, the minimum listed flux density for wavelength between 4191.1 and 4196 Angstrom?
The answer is 3.12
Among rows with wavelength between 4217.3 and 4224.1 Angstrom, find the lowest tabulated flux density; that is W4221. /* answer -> 3.14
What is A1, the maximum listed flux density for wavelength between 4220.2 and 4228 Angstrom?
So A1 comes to 3.77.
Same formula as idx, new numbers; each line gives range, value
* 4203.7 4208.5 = 3.41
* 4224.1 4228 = 2.77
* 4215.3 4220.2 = 3.43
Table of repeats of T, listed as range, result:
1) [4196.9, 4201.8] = 3.22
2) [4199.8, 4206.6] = 3.69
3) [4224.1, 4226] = 2.99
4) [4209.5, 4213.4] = 3.94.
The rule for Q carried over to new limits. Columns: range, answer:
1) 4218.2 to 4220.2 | 3.16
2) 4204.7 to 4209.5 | 3.37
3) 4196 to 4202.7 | 2.78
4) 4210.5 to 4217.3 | 3.15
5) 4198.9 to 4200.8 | 3.21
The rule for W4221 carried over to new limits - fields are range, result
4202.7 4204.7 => 2.8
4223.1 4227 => 2.65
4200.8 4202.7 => 2.9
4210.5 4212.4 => 3.47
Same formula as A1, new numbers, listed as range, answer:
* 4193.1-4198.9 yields 3.29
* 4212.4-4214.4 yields 3.68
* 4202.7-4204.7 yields 2.98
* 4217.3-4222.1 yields 3.55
